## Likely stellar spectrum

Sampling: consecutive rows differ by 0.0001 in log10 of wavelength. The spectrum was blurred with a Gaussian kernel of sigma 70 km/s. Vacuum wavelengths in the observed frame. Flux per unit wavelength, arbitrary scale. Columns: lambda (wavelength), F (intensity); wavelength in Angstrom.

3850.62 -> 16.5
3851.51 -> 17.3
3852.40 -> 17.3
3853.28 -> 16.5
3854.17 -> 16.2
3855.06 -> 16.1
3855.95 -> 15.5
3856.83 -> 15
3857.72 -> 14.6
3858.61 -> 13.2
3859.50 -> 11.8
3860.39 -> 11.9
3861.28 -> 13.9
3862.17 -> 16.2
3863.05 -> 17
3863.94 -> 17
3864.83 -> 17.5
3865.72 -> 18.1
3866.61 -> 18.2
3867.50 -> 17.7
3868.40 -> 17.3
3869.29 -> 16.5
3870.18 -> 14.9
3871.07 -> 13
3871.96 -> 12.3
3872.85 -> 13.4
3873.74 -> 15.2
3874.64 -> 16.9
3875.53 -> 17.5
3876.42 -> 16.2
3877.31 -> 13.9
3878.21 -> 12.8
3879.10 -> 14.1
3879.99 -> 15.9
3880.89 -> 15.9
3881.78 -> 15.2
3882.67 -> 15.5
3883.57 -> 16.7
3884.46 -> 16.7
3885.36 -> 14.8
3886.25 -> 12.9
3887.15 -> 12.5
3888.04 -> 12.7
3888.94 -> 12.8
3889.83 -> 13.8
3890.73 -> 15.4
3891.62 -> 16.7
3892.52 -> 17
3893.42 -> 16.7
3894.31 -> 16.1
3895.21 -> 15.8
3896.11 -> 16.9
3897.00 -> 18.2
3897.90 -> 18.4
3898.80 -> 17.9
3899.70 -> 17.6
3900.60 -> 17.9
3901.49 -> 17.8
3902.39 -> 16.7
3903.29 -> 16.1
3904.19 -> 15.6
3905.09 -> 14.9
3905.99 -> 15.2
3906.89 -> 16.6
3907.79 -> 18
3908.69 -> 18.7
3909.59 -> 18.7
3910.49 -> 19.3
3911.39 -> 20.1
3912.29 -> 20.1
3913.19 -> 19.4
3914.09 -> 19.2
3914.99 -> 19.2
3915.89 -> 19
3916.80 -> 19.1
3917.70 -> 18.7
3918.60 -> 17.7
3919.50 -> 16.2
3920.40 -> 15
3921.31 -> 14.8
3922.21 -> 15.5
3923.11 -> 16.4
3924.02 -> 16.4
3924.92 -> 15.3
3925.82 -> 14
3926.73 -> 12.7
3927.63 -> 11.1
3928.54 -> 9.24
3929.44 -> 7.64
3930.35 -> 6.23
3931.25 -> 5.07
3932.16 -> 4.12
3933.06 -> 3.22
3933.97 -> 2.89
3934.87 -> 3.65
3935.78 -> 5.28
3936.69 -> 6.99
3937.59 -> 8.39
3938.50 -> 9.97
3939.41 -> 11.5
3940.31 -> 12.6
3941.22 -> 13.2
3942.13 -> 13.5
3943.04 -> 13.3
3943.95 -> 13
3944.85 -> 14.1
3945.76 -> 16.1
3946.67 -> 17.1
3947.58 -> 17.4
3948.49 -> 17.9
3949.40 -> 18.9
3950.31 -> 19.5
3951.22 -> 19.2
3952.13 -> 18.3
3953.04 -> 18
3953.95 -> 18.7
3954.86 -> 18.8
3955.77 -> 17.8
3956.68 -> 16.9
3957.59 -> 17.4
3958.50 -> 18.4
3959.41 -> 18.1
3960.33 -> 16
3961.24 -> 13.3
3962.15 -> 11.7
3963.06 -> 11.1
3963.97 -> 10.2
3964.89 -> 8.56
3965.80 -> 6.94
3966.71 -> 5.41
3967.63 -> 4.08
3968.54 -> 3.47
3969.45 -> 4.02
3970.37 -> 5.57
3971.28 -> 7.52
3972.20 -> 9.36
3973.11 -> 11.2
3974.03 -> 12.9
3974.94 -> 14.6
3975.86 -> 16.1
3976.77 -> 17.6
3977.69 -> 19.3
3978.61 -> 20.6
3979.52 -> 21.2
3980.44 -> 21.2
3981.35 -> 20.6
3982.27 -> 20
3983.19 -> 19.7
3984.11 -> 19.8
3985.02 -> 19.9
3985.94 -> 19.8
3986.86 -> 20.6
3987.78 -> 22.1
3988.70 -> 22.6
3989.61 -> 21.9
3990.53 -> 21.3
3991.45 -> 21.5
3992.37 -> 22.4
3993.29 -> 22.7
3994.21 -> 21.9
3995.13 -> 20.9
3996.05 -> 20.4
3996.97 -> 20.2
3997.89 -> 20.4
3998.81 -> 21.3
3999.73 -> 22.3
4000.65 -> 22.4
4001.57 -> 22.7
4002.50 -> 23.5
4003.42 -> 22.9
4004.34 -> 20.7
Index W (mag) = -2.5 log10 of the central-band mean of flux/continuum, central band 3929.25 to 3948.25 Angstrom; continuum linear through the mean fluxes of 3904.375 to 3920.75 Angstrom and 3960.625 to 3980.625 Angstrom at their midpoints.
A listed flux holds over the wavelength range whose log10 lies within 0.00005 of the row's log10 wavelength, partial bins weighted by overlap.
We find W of 0.44 mag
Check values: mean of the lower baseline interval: 18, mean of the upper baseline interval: 11.5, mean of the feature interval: 9.9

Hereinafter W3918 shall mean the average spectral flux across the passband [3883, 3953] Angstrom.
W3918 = 14.7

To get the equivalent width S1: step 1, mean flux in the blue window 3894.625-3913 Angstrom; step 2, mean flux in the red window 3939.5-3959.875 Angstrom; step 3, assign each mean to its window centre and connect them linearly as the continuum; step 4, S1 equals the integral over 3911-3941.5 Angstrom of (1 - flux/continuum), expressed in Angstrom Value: 8.1 Angstrom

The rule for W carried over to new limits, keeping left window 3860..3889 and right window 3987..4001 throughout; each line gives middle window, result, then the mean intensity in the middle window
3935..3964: 0.29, 14.7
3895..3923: -0.03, 17.6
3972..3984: 0.19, 17.5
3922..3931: 0.42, 12.2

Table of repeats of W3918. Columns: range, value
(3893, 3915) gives 17.6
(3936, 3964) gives 15.1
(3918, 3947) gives 11.3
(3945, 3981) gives 14.4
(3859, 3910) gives 15.8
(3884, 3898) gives 15.4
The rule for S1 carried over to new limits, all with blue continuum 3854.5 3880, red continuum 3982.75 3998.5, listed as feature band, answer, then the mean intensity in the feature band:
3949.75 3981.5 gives 9.29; 14.1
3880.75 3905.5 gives 0.91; 15.9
